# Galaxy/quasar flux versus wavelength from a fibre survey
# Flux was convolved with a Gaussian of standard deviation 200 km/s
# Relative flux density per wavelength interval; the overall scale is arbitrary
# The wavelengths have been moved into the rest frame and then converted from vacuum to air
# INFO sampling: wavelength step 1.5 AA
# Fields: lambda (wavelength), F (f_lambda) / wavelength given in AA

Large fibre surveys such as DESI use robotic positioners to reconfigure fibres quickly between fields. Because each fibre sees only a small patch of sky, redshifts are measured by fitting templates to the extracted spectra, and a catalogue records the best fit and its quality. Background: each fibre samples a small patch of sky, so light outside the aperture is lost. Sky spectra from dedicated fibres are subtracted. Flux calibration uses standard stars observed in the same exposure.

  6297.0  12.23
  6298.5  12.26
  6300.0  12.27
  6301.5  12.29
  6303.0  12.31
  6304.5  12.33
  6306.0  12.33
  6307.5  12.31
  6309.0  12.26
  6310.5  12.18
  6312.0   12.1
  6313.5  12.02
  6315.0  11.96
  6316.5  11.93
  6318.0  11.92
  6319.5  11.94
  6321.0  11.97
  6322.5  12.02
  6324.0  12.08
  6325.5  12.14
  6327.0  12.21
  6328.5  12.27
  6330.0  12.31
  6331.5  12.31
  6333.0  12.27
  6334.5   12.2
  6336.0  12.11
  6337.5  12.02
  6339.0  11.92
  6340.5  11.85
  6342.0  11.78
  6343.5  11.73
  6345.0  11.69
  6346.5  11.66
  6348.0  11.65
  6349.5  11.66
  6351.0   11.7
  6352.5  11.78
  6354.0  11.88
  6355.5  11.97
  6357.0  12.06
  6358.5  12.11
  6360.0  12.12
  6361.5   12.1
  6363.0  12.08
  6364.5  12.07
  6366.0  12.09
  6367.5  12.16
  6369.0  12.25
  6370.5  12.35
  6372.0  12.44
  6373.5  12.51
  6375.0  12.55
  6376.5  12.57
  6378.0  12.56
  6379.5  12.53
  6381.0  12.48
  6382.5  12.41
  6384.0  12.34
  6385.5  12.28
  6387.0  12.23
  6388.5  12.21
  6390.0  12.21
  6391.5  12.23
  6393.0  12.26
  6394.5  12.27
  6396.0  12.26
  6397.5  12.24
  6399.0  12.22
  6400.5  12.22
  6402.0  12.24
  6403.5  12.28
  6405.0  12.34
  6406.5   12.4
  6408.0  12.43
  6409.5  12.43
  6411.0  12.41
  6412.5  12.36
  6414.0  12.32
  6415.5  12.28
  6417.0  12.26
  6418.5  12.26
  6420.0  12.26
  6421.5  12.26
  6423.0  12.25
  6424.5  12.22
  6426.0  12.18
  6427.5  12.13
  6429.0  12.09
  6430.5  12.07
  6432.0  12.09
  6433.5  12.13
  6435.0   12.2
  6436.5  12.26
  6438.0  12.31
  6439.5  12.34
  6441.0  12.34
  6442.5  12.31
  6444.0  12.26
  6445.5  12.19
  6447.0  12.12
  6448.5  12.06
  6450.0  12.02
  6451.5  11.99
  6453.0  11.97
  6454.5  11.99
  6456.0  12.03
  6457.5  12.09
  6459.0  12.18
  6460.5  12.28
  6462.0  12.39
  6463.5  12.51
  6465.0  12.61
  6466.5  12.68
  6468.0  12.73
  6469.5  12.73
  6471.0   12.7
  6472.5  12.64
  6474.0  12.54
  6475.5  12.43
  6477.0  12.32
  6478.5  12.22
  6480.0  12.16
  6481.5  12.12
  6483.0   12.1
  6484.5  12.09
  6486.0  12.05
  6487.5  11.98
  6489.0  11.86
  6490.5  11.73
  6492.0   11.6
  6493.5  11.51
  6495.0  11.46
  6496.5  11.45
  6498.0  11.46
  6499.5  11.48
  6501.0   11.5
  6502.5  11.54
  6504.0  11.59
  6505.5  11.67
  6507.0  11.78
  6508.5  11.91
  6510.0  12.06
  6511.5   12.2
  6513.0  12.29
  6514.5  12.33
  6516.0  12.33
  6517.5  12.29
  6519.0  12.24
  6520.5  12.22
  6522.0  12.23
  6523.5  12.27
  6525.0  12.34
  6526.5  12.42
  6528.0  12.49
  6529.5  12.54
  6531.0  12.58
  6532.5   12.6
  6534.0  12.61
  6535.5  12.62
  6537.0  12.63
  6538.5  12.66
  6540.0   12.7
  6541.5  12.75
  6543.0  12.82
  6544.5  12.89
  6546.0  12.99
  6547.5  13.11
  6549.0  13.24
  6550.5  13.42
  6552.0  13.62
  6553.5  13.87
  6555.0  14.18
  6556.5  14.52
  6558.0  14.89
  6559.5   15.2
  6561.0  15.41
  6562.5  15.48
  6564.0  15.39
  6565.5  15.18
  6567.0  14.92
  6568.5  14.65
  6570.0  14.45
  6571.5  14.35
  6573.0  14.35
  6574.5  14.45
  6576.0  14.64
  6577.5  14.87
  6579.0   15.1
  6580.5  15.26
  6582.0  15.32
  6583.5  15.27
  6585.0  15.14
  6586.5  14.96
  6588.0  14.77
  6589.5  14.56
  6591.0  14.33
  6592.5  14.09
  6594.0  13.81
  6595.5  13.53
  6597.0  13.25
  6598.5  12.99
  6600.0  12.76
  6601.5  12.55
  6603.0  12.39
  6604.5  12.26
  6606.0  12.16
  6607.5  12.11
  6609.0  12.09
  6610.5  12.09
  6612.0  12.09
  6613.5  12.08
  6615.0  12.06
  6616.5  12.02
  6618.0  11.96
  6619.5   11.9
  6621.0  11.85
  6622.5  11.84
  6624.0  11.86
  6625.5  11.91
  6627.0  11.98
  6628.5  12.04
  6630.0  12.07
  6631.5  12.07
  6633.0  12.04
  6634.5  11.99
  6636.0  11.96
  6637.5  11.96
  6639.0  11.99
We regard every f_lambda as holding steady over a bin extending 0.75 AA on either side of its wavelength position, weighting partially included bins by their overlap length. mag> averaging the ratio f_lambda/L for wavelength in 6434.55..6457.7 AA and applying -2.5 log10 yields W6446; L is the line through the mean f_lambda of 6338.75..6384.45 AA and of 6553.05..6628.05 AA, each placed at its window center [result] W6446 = 0.05 mag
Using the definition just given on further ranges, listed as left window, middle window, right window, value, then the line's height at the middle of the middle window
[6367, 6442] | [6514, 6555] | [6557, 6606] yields 0.089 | 13.8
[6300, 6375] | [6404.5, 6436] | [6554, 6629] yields 0.029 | 12.6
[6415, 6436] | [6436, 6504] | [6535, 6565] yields 0.055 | 12.7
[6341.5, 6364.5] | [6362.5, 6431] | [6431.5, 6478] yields -0.021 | 12.1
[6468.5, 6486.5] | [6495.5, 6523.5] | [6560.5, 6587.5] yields 0.111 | 13.2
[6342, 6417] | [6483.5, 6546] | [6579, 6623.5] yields 0.056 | 12.8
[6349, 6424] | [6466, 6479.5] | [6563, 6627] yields 0.019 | 12.8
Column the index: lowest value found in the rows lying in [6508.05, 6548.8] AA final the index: 11.91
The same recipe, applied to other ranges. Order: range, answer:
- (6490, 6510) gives 11.45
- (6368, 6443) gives 12.07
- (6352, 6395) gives 11.78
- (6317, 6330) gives 11.92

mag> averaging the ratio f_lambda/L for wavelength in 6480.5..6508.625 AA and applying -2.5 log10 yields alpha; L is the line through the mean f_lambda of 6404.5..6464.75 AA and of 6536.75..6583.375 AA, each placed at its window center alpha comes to 0.13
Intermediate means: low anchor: 12.2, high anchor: 14.2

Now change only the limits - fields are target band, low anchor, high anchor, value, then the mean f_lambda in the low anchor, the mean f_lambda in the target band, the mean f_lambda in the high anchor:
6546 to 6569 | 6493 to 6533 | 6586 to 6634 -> -0.17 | 12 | 14.4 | 12.6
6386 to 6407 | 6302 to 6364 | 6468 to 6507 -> -0.02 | 12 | 12.3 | 12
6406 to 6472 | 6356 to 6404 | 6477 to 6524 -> -0.02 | 12.3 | 12.3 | 11.9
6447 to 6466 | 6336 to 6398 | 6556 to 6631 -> 0.05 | 12.1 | 12.2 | 13.6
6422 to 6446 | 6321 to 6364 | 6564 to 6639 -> 0.02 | 12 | 12.2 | 13.2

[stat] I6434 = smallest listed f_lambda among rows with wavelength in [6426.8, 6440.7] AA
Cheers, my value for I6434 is 12.07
